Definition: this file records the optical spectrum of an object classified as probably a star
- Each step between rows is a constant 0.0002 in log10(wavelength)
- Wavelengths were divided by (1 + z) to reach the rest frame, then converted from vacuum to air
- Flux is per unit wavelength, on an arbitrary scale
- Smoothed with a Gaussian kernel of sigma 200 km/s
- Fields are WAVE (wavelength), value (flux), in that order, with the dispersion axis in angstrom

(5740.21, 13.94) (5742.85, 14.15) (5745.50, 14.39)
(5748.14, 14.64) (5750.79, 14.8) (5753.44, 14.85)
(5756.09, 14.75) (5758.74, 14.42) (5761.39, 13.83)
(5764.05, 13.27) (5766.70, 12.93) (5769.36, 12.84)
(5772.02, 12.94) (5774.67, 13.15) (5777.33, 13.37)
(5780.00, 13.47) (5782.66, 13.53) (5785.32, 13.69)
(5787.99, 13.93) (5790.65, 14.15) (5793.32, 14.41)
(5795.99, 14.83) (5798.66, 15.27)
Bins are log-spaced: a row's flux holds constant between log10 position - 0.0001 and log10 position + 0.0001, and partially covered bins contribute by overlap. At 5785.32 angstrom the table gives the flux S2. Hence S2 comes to 13.69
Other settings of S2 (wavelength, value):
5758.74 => 14.42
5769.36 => 12.84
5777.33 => 13.37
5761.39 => 13.83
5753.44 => 14.85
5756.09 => 14.75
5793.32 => 14.41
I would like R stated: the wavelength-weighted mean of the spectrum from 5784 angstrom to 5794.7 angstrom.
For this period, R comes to 14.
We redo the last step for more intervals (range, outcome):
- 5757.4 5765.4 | 13.8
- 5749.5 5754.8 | 14.8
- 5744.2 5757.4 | 14.7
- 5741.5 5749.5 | 14.4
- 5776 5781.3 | 13.4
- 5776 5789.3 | 13.6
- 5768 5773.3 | 12.9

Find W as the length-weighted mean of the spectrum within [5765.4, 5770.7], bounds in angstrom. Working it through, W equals 12.9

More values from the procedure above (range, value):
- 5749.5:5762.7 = 14.5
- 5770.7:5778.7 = 13.2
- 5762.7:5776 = 13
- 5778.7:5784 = 13.5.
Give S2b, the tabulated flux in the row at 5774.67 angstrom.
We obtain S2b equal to 13.15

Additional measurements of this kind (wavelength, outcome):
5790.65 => 14.15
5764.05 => 13.27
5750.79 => 14.8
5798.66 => 15.27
